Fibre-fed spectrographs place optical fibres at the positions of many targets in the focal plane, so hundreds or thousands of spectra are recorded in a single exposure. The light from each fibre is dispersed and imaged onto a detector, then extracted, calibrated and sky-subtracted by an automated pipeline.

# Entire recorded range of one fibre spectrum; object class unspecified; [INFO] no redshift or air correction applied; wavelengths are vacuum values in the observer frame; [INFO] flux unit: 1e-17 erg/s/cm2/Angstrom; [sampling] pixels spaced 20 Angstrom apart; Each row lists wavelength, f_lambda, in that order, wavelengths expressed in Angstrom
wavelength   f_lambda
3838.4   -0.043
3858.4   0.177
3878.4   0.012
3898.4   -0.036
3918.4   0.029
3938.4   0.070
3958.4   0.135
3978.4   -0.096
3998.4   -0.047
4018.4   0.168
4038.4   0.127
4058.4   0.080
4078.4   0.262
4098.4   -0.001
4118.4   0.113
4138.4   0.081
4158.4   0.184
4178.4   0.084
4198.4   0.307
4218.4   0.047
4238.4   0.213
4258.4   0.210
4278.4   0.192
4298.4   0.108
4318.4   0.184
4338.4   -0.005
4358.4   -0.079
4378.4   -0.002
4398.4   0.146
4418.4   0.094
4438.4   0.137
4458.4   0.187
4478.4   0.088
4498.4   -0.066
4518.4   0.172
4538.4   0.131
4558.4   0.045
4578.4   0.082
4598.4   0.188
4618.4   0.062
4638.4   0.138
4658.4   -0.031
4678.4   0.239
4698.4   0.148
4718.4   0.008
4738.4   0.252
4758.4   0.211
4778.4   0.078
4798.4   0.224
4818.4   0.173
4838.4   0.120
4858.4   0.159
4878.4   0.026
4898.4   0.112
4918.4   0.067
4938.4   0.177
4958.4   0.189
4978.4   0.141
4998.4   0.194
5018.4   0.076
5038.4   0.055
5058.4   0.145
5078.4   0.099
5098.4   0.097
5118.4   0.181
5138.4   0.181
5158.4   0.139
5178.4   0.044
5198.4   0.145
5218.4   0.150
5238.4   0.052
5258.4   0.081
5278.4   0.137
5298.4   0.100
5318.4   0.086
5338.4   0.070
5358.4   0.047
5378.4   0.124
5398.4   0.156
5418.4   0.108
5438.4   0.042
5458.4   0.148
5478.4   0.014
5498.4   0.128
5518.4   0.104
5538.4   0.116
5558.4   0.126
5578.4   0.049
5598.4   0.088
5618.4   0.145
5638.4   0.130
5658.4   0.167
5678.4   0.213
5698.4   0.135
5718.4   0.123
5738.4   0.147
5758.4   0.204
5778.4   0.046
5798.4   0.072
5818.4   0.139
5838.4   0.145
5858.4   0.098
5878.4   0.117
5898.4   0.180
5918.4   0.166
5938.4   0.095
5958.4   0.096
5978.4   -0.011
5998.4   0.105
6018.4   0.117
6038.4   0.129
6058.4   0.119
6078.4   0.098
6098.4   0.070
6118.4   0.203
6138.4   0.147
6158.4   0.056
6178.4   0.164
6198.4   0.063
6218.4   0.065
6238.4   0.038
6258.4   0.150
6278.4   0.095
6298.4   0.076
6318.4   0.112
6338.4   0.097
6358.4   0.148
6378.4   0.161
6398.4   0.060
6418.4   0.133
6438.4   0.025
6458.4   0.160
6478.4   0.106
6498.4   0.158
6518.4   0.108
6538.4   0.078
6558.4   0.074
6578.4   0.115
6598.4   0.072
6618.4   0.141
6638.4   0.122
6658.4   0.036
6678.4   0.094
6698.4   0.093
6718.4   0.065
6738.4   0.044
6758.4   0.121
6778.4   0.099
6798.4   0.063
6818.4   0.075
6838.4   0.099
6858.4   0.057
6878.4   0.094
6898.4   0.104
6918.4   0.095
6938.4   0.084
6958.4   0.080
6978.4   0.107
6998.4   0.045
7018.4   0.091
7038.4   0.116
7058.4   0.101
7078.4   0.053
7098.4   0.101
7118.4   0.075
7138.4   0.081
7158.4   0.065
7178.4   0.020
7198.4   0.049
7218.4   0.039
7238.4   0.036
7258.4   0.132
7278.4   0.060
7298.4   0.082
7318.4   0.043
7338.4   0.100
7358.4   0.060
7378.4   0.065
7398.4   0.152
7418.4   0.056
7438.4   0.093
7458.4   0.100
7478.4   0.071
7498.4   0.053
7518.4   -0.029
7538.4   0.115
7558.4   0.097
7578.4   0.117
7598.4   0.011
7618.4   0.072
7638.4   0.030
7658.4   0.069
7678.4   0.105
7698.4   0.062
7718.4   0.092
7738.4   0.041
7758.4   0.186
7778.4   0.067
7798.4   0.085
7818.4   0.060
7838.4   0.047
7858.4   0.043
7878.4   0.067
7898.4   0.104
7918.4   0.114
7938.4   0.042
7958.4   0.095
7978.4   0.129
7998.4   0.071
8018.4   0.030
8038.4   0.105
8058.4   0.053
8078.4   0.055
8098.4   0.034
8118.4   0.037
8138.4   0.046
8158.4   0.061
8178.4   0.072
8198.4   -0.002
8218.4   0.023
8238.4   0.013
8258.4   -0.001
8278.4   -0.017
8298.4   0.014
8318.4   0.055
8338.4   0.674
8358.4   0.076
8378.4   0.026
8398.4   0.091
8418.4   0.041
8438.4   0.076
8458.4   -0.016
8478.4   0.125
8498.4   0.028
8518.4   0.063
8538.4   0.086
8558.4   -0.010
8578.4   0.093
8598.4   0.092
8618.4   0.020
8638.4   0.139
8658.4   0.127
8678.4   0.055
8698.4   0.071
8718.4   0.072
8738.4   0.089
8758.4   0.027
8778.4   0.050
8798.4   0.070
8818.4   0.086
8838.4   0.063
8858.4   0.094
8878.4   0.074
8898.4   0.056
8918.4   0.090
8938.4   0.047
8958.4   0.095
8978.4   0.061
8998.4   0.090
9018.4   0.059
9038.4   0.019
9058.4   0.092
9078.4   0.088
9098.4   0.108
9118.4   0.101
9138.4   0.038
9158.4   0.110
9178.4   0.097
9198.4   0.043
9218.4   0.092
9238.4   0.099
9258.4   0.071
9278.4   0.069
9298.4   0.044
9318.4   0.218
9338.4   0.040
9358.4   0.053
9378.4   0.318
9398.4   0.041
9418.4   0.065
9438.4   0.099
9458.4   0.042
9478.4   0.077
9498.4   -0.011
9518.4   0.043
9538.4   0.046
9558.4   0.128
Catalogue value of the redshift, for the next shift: 1.237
